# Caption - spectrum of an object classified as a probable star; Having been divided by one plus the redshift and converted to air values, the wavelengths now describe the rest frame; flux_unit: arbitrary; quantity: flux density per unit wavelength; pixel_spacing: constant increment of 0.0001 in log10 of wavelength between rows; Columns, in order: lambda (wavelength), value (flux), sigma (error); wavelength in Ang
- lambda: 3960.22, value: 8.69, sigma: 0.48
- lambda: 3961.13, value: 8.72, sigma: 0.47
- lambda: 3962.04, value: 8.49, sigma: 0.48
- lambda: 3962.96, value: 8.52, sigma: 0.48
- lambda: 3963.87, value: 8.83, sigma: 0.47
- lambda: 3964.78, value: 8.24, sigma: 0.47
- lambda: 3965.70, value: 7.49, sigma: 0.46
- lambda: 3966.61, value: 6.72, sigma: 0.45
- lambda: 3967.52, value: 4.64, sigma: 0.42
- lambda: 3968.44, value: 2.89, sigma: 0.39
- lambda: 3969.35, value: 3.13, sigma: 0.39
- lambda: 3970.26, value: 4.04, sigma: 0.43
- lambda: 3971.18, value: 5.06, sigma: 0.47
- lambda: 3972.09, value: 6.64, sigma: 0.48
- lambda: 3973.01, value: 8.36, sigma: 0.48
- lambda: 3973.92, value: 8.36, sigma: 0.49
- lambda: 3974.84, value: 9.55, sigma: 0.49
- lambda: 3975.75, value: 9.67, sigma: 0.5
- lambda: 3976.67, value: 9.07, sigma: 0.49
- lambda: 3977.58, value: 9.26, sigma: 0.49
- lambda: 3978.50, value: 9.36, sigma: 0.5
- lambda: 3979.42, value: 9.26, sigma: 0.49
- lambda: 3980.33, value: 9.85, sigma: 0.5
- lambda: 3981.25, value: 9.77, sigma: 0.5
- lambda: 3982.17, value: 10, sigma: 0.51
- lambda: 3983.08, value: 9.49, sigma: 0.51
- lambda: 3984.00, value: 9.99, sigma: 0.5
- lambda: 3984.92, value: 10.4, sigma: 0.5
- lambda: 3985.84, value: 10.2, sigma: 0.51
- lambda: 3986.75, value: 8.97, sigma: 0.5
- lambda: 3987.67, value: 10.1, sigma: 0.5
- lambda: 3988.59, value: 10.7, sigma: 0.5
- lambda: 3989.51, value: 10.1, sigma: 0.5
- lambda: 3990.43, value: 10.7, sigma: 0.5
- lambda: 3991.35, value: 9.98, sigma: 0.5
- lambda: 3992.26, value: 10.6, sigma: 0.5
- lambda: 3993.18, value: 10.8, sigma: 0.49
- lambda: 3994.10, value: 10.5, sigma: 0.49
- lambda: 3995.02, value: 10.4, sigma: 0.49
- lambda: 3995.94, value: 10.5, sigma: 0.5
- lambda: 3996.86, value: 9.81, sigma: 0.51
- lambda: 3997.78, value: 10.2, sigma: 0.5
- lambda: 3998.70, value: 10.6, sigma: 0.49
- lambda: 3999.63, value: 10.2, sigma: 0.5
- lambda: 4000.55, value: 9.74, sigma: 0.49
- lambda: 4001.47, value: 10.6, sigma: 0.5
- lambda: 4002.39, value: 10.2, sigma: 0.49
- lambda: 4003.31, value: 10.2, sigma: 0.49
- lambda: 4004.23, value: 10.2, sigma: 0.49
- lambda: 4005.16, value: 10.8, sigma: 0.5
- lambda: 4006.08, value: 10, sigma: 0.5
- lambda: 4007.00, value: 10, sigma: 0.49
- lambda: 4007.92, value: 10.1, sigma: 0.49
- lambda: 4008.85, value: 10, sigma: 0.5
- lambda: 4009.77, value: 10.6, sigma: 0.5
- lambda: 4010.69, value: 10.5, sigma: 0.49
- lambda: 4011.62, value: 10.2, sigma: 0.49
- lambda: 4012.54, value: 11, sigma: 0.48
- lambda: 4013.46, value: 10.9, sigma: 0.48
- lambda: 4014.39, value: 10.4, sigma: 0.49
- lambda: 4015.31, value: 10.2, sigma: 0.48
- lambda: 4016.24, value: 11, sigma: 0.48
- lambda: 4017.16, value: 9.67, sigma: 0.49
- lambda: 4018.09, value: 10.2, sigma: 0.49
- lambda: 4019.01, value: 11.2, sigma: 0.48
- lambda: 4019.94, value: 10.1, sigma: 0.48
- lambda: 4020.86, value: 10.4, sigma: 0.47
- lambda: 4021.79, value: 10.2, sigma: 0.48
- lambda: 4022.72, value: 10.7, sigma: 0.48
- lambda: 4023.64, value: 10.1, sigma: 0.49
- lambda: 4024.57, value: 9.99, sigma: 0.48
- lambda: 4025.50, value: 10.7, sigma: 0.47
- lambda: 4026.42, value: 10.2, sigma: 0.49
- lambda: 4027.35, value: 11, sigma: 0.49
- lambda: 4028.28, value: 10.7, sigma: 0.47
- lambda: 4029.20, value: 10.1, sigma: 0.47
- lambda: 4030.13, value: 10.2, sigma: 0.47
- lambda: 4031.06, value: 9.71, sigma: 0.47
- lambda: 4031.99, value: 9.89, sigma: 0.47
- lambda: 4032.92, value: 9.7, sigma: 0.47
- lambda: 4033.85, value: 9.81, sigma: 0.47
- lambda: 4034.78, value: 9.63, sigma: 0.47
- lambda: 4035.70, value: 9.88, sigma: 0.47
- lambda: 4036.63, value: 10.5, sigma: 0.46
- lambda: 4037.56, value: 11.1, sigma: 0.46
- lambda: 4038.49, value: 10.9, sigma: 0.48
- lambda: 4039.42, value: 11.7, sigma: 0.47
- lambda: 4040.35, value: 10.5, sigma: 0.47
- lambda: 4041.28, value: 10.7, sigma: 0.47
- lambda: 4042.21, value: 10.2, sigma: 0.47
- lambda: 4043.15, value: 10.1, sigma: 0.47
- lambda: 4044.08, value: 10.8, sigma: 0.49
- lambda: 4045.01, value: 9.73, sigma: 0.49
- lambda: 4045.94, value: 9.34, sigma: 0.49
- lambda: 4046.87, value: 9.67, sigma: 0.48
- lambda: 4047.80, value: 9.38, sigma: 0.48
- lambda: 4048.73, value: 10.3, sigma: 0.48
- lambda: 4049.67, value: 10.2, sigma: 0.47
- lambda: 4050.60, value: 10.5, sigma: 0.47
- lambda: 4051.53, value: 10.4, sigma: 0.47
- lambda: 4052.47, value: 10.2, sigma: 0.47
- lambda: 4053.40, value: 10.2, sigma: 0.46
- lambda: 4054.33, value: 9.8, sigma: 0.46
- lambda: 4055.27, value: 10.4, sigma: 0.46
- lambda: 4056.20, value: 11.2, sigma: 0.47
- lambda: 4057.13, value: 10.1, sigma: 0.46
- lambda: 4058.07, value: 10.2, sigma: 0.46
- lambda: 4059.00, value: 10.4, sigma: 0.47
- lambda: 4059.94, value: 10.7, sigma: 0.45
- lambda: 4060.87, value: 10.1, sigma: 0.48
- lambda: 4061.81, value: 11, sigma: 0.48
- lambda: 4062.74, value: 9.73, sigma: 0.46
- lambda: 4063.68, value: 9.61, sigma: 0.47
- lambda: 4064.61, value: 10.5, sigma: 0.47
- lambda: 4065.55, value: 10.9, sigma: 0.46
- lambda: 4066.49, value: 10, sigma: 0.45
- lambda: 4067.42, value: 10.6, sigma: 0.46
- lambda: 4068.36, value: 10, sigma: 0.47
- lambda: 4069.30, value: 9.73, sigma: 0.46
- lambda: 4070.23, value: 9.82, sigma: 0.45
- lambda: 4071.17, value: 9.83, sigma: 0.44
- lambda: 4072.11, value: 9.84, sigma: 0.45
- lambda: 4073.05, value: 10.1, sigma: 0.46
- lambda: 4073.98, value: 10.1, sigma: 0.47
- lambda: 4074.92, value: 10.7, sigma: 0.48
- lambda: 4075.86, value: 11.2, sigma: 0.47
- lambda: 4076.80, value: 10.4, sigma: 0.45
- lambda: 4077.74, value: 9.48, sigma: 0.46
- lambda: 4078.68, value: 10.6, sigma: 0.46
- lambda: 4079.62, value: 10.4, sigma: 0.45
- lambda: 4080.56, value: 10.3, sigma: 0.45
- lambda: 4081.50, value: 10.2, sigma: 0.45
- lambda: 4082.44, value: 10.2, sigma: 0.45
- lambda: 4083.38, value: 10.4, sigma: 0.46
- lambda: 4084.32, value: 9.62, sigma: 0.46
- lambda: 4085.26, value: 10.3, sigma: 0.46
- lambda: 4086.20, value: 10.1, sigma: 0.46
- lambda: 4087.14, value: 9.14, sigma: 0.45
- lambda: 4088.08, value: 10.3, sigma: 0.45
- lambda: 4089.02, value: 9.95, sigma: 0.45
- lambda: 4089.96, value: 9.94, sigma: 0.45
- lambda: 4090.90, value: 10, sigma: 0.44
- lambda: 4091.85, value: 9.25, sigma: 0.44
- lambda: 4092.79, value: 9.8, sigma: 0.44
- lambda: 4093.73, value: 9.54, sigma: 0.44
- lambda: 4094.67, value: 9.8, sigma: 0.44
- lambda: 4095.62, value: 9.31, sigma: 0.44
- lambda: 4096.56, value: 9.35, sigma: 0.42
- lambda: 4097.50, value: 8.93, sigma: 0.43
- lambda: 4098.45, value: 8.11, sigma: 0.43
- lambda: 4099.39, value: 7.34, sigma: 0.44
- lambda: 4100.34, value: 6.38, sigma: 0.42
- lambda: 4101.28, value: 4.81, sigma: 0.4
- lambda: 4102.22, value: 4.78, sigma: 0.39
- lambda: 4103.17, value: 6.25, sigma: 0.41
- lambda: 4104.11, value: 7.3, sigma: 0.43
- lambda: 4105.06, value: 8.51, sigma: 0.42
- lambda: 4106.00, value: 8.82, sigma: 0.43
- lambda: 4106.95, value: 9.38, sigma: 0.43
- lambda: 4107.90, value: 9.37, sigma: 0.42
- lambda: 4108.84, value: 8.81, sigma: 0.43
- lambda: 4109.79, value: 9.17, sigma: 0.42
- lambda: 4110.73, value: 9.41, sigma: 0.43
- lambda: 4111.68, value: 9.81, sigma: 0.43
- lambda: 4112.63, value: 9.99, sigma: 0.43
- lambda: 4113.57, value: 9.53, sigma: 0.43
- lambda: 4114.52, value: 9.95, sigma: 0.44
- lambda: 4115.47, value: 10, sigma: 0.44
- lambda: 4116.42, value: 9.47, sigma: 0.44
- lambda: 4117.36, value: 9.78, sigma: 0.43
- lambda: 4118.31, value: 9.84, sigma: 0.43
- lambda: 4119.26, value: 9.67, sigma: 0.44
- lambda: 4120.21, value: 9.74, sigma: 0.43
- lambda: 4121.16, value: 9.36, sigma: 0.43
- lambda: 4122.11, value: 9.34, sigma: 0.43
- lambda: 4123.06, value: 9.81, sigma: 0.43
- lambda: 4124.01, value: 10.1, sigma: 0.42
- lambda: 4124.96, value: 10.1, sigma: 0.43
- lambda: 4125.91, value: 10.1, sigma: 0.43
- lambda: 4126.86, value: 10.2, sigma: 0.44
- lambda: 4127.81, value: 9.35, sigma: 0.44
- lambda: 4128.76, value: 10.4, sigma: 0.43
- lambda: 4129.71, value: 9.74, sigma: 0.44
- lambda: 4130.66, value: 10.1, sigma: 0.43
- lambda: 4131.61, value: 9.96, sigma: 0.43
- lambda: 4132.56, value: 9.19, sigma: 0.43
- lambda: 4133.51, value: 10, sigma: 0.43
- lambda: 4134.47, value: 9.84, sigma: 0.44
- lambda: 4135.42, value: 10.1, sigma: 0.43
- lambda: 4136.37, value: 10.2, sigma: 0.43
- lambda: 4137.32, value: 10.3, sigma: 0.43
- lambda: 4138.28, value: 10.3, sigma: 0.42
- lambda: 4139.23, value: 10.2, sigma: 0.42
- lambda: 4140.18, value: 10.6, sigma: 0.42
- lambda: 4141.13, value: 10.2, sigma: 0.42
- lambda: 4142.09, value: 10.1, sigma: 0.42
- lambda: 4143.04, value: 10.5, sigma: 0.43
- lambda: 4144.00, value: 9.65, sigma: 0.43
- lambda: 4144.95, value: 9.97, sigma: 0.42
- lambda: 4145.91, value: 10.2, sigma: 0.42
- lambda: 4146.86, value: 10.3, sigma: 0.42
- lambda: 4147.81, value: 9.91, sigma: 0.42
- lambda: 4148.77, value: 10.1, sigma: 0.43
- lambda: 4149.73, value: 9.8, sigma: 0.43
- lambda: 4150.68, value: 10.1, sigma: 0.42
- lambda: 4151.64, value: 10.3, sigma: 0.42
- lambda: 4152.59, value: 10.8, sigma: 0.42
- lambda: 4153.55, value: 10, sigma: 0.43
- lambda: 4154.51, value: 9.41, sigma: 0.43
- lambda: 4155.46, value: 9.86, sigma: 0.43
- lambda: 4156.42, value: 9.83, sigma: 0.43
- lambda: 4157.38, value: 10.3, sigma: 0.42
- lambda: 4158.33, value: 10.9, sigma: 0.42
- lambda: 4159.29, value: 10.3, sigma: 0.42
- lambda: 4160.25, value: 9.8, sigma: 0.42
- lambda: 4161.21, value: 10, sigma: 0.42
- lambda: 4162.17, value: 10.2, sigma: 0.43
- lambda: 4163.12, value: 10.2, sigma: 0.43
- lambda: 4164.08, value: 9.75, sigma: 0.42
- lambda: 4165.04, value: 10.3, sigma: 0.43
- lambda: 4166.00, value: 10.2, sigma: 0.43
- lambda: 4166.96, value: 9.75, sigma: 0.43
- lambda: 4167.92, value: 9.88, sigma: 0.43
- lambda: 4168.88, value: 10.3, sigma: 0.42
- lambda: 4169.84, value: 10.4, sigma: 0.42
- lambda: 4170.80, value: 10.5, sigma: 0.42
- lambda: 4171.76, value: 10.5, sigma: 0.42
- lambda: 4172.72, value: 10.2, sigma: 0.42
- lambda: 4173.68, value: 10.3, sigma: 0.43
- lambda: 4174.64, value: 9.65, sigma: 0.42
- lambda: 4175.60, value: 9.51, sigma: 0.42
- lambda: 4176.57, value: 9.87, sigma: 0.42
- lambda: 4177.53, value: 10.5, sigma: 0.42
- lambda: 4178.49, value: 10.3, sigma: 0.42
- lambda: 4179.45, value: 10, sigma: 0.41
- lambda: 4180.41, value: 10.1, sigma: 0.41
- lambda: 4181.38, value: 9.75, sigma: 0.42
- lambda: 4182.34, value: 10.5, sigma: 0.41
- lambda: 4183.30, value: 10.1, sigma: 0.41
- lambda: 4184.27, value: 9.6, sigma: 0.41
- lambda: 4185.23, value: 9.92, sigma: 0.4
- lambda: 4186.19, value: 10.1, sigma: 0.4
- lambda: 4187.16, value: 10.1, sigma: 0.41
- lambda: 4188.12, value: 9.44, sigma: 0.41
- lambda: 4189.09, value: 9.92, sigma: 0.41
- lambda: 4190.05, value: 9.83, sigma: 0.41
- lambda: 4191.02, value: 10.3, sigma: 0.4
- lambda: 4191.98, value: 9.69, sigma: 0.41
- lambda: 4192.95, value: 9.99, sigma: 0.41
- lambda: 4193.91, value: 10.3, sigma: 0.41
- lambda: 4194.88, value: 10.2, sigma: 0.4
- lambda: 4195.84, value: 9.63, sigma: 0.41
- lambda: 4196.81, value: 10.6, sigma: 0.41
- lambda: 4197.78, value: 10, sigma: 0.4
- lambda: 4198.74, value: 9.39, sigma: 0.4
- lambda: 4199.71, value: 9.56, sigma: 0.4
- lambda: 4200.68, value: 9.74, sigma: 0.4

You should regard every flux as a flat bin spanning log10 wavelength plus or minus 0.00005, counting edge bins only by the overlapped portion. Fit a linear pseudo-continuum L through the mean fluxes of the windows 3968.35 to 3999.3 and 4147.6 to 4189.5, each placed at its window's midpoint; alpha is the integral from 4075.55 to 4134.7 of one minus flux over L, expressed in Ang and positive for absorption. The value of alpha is 2.2 Ang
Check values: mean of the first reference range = 9.15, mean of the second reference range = 10.1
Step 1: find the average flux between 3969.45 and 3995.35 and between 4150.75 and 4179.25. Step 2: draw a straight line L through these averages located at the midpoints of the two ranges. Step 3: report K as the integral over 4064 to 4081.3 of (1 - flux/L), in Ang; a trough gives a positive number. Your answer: -1.0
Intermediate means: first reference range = 9.24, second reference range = 10.1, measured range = 10.2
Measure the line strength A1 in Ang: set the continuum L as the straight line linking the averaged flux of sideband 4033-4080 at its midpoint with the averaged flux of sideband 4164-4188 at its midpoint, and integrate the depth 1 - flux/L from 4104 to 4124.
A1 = 1.4 Ang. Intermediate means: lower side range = 10.3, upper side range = 10.1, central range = 9.44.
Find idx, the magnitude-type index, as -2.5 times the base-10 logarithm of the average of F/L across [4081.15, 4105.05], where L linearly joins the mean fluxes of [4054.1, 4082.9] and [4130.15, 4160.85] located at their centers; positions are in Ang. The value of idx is 0.16 mag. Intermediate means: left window 10.3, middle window 8.83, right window 10.1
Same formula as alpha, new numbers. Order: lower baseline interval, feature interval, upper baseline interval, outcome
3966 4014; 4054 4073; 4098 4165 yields -1.57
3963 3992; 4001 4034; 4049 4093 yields -4.12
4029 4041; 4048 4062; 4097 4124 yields -0.67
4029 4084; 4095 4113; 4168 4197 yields 3.47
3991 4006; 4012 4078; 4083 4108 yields -5.00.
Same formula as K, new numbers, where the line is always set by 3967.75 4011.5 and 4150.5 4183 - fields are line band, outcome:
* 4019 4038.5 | -1.49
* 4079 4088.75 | -0.32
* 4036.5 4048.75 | -0.96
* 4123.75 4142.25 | -0.13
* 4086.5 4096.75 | 0.13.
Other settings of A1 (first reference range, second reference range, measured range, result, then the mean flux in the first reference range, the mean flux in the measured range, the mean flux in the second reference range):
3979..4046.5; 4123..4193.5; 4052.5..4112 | 3.6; 10.3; 9.56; 10.1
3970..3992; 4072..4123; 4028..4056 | -2.9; 9.18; 10.2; 9.34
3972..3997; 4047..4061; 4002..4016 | -0.6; 9.77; 10.4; 10.3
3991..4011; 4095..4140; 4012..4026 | -0.4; 10.3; 10.5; 9.22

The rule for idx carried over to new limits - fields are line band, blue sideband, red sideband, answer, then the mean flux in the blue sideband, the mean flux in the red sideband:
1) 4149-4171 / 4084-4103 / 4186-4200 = -0.06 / 8.79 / 9.94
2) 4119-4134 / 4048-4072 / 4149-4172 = 0.04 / 10.2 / 10.1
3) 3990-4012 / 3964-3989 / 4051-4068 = -0.17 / 8.2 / 10.3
